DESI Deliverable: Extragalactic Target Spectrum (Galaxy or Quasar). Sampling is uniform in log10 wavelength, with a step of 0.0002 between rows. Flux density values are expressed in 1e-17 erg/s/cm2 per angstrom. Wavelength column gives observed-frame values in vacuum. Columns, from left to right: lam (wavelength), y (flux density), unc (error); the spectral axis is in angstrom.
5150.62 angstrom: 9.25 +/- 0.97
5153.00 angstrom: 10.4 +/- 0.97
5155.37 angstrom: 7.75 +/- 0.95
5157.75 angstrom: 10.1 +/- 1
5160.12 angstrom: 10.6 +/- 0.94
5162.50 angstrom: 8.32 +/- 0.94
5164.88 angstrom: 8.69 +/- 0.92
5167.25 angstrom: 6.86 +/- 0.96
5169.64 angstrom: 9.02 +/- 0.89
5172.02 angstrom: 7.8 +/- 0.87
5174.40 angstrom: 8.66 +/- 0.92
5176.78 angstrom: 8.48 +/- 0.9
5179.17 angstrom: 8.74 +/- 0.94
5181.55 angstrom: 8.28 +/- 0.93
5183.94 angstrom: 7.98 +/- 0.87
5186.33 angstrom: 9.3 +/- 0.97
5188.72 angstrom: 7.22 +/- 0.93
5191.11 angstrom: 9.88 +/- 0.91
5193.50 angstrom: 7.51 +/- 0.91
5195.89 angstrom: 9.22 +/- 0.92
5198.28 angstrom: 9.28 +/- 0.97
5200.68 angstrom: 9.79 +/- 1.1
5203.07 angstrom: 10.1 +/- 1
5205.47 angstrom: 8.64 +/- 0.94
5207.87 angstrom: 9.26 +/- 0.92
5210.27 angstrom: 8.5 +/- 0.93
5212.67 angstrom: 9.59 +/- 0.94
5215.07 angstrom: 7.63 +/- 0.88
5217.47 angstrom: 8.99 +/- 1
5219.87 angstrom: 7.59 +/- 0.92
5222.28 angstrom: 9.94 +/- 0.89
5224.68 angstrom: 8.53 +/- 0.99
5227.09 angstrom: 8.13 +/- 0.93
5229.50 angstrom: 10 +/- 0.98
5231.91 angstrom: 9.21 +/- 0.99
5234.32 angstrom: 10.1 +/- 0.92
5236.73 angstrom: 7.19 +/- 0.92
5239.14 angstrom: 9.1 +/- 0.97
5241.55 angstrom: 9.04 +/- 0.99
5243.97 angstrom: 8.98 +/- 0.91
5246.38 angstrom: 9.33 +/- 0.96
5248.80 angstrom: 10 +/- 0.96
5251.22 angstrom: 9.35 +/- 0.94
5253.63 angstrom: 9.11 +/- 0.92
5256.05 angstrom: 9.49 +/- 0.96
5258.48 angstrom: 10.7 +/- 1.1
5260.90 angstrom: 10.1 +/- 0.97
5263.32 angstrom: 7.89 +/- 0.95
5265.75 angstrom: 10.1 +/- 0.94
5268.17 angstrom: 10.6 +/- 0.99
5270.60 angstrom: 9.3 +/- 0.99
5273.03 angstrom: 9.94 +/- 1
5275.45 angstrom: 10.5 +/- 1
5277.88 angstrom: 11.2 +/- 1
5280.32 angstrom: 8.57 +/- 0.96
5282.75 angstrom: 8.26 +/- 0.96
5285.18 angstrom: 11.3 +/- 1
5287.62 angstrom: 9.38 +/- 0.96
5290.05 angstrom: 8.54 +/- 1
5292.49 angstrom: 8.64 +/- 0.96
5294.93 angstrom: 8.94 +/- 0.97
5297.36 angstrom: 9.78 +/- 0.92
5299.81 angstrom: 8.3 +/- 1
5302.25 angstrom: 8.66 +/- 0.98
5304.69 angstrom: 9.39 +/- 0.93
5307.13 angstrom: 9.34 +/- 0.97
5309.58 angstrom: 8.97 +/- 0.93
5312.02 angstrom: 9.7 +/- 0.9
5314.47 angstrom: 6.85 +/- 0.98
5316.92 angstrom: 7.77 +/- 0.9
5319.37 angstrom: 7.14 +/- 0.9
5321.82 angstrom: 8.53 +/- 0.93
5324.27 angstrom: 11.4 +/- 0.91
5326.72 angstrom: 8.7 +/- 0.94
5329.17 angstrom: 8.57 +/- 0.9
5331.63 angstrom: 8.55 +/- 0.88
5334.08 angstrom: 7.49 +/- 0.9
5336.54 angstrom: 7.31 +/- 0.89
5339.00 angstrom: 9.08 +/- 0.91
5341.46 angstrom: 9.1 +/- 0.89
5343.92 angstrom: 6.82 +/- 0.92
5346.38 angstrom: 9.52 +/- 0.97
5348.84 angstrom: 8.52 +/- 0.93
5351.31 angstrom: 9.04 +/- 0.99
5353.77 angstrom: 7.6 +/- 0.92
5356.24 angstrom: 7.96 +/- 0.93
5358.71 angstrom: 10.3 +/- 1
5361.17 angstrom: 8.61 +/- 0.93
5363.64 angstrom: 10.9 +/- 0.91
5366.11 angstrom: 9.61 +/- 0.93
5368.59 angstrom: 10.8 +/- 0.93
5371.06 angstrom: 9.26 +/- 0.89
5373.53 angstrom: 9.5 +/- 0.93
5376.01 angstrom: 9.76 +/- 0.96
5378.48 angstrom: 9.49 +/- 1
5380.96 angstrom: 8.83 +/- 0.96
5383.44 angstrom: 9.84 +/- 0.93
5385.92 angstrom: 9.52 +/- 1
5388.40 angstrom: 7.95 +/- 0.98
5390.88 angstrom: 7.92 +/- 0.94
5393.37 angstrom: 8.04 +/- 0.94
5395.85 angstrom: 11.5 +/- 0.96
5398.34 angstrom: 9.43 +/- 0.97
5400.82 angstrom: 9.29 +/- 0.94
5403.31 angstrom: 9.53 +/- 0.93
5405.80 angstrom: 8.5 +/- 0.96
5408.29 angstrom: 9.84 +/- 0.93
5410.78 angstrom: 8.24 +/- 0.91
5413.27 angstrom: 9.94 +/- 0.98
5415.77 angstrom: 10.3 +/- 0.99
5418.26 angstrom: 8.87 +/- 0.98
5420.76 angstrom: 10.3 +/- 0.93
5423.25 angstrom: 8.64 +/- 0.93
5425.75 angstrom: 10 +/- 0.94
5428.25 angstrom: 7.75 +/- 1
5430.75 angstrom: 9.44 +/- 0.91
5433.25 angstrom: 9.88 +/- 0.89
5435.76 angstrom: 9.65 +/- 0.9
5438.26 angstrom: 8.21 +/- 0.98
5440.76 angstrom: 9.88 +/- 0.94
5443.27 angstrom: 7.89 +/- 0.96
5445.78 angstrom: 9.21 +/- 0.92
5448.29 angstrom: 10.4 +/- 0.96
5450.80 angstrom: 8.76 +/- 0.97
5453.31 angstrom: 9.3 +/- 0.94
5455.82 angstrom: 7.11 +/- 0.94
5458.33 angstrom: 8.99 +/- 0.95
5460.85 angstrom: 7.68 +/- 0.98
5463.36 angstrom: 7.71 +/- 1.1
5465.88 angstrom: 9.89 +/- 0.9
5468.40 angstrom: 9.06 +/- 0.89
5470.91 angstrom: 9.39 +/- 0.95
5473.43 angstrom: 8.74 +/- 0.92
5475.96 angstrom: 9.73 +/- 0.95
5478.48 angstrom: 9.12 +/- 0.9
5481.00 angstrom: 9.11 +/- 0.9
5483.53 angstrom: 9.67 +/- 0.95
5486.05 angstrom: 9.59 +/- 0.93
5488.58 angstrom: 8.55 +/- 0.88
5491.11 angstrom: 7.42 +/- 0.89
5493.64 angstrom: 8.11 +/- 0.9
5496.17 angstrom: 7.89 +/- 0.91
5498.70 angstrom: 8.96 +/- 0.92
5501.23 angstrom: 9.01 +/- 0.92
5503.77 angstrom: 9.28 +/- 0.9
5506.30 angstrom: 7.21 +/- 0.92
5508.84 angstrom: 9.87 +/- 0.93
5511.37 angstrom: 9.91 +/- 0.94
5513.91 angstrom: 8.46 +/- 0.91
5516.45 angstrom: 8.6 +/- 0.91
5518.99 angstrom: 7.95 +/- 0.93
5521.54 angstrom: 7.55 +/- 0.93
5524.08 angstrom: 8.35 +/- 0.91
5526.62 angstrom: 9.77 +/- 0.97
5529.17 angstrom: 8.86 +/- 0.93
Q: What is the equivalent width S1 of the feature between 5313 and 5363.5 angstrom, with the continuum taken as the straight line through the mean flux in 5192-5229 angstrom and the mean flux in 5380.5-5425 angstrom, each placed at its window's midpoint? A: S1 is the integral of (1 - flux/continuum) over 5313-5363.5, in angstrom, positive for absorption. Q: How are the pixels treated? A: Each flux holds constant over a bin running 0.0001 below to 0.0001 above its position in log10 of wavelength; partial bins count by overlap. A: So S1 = 3.5 angstrom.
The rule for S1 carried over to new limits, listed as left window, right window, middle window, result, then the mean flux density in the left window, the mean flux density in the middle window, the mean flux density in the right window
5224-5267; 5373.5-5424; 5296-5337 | 2.8 angstrom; 9.25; 8.64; 9.3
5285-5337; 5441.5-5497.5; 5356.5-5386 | -3.0 angstrom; 8.75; 9.65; 8.8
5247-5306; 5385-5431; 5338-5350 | 1.0 angstrom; 9.5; 8.6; 9.2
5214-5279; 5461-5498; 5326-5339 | 1.4 angstrom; 9.34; 8.19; 8.82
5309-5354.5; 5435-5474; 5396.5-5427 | -2.5 angstrom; 8.46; 9.45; 8.86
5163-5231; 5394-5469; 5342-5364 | 0.7 angstrom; 8.7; 8.74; 9.16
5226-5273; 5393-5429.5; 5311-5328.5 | 1.5 angstrom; 9.37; 8.57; 9.38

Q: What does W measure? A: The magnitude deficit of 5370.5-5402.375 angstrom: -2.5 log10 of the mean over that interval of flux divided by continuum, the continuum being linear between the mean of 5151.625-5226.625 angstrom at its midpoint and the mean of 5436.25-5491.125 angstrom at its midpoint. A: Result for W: -0.044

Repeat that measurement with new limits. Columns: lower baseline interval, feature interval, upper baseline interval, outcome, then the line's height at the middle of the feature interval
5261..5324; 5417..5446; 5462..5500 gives -0.02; 8.94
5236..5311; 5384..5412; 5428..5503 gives 0.00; 9.06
